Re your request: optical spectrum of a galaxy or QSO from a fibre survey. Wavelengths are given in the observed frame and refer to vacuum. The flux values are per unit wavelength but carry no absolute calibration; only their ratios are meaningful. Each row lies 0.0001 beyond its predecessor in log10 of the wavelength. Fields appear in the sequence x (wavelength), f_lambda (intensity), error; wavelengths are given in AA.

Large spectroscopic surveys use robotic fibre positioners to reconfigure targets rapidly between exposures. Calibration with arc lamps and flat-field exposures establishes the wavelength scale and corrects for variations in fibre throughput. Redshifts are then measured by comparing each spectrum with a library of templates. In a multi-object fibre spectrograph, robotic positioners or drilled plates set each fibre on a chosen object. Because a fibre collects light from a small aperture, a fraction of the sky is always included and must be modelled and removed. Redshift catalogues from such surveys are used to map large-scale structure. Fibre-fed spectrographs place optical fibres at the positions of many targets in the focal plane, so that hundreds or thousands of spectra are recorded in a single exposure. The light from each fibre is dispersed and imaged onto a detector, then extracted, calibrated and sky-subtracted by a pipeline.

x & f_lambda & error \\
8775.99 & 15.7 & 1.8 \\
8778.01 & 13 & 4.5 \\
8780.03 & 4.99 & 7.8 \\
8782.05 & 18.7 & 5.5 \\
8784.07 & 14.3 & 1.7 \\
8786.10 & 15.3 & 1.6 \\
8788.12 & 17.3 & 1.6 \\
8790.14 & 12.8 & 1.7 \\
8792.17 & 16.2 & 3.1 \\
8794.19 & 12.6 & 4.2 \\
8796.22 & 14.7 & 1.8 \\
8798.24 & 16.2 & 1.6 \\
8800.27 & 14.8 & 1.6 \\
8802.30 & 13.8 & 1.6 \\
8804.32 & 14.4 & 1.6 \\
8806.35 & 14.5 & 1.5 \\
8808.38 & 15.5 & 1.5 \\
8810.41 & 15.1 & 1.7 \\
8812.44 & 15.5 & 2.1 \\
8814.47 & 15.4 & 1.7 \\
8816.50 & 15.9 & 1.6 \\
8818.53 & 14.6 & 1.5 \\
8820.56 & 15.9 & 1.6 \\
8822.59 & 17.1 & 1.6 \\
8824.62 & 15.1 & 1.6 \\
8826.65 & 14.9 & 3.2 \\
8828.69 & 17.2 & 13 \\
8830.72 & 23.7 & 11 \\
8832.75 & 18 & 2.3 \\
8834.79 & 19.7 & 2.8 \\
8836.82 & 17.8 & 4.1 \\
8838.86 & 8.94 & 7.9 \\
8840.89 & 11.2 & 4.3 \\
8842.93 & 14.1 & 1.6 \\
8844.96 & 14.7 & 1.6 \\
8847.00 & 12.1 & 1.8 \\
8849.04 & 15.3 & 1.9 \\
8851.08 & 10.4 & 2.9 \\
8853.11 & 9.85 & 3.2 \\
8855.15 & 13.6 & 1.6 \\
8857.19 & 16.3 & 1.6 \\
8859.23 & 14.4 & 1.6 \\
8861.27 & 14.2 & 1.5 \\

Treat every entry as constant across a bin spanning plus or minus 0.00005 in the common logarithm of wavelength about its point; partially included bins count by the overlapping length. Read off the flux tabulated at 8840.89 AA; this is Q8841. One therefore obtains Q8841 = 11.2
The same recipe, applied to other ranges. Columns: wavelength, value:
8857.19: 16.3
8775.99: 15.7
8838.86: 8.94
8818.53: 14.6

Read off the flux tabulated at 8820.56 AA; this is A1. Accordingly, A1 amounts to 15.9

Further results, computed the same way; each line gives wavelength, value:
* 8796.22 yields 14.7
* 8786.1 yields 15.3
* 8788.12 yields 17.3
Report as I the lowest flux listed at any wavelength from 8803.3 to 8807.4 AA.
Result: 14.4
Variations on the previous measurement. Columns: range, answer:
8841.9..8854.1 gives 9.85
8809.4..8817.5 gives 15.1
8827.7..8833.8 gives 17.2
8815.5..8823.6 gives 14.6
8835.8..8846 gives 8.94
